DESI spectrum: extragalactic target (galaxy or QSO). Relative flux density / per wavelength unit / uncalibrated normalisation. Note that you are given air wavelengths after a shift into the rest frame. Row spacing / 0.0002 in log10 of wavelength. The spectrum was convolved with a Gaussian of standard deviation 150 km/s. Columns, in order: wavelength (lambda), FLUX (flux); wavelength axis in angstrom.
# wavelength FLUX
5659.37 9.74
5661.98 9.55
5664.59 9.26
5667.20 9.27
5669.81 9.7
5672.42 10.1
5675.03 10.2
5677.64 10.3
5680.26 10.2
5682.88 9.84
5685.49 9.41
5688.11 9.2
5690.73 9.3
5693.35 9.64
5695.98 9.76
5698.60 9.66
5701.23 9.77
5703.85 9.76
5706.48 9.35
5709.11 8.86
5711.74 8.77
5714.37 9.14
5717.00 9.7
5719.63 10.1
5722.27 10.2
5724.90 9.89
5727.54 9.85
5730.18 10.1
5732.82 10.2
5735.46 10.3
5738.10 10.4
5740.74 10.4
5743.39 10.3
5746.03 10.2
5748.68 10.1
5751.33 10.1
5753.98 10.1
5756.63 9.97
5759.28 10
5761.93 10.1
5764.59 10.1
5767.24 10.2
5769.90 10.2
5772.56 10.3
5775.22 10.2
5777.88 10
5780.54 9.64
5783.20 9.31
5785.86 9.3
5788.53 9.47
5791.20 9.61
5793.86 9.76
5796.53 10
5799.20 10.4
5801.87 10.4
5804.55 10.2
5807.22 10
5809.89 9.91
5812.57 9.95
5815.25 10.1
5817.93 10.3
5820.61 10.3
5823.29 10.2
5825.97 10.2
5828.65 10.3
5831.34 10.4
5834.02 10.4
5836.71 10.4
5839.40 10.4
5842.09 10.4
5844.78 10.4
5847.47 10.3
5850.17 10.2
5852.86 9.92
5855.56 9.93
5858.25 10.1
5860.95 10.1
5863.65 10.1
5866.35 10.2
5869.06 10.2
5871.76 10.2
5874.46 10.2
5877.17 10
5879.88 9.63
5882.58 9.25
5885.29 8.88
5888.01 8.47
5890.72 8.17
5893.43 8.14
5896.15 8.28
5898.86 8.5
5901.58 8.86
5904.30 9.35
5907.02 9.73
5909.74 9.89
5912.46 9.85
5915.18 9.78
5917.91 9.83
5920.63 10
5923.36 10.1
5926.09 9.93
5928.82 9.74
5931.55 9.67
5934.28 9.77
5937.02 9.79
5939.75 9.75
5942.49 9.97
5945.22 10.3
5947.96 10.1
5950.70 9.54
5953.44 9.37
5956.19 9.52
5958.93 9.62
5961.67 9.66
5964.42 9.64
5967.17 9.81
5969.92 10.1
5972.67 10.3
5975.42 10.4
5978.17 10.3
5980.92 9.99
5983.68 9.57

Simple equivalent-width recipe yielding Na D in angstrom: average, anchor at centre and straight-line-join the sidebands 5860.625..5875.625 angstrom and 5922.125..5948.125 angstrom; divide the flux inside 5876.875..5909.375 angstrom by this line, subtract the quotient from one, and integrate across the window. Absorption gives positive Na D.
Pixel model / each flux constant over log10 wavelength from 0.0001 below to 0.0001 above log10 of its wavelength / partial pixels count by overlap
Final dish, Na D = 3.7 angstrom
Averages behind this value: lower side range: 10.2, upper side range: 9.9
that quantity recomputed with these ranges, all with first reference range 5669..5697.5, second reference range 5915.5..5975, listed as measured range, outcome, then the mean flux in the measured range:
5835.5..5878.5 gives -1.61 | 10.2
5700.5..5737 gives 0.29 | 9.72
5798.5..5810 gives -0.45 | 10.2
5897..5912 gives 0.86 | 9.27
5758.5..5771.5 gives -0.43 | 10.1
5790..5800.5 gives -0.14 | 9.95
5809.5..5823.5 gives -0.46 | 10.1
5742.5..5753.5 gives -0.41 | 10.2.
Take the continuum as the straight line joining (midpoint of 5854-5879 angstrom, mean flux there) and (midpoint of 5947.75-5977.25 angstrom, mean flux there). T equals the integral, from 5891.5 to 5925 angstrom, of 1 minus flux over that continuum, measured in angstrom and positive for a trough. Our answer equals 2.1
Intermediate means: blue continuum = 10.1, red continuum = 9.82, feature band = 9.34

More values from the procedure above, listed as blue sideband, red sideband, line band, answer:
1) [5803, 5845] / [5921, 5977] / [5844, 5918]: 3.6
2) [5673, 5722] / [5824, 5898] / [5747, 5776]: -1.3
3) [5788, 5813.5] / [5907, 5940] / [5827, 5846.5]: -0.9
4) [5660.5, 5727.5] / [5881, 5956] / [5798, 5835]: -2.6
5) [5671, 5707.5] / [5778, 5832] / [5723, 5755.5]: -1.0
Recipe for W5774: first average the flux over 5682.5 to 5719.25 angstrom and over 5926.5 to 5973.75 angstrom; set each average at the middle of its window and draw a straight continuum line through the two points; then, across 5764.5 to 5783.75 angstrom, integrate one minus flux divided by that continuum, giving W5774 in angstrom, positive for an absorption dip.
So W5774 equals -0.9 angstrom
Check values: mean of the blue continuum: 9.45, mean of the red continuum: 9.8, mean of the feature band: 10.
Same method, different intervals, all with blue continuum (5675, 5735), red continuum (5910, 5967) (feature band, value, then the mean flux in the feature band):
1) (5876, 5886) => 0.3 angstrom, 9.47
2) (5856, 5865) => -0.3 angstrom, 10.1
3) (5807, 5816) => -0.2 angstrom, 9.98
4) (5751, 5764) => -0.4 angstrom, 10.1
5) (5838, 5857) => -0.9 angstrom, 10.2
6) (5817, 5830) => -0.7 angstrom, 10.3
